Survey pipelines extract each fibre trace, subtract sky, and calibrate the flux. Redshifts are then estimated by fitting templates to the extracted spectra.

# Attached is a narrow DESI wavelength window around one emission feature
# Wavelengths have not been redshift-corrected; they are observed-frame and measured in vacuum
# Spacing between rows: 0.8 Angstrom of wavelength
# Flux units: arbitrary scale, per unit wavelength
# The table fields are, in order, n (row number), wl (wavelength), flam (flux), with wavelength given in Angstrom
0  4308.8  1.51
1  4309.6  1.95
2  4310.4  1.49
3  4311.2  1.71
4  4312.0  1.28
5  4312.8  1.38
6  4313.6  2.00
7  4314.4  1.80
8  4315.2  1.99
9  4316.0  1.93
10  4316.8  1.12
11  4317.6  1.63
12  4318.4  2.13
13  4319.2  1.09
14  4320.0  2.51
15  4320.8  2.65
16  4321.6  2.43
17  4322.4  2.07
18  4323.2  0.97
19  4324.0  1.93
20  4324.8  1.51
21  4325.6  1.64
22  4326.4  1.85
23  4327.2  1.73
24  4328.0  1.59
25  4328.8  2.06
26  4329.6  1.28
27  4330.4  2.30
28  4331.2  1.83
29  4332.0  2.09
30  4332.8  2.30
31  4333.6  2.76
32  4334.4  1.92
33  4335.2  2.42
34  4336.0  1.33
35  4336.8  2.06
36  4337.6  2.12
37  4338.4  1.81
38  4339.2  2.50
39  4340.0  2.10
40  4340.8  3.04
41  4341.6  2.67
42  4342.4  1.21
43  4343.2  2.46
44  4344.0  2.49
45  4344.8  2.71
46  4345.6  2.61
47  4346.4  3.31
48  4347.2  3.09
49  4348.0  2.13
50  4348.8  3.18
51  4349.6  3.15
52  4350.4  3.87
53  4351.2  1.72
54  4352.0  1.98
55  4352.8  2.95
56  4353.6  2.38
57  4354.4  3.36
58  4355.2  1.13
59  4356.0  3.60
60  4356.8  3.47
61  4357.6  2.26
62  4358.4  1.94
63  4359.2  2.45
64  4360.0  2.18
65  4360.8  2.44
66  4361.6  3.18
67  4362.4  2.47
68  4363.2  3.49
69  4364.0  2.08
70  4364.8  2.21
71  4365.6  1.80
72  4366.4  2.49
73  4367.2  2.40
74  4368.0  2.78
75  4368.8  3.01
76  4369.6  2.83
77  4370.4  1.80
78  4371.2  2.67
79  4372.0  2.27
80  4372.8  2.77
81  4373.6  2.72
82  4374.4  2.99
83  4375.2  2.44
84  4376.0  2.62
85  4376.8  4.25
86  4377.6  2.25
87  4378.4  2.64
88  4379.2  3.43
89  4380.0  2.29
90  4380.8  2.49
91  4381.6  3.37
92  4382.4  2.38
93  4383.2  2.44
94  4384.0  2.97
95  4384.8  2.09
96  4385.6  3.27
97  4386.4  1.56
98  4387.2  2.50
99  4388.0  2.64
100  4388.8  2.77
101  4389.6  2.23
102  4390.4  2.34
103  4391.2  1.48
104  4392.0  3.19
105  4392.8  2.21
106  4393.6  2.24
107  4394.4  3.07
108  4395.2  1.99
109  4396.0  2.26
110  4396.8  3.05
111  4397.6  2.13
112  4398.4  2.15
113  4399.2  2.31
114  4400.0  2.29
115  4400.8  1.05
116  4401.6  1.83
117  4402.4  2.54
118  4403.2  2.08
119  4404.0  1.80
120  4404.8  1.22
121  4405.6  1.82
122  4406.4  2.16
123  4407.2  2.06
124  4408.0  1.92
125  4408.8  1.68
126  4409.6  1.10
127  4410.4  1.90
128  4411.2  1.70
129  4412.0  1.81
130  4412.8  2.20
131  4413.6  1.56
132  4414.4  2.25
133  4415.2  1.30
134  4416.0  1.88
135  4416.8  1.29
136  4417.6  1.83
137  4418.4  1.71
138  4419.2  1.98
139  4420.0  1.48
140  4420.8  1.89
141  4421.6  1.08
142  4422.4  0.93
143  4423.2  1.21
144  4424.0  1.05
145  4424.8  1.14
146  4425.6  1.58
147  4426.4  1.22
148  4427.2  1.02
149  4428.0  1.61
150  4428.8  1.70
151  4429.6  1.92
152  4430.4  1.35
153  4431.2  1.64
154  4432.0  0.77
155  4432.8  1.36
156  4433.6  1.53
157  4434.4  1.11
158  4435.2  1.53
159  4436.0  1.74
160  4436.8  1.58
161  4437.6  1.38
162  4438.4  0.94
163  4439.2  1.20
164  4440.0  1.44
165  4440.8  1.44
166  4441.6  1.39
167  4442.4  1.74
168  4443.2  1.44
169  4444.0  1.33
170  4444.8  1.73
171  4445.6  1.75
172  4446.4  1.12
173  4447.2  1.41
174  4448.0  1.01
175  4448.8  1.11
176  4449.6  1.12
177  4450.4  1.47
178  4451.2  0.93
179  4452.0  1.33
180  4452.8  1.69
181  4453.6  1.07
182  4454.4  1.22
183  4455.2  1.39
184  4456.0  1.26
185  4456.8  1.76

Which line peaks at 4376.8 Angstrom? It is Mg II 2798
